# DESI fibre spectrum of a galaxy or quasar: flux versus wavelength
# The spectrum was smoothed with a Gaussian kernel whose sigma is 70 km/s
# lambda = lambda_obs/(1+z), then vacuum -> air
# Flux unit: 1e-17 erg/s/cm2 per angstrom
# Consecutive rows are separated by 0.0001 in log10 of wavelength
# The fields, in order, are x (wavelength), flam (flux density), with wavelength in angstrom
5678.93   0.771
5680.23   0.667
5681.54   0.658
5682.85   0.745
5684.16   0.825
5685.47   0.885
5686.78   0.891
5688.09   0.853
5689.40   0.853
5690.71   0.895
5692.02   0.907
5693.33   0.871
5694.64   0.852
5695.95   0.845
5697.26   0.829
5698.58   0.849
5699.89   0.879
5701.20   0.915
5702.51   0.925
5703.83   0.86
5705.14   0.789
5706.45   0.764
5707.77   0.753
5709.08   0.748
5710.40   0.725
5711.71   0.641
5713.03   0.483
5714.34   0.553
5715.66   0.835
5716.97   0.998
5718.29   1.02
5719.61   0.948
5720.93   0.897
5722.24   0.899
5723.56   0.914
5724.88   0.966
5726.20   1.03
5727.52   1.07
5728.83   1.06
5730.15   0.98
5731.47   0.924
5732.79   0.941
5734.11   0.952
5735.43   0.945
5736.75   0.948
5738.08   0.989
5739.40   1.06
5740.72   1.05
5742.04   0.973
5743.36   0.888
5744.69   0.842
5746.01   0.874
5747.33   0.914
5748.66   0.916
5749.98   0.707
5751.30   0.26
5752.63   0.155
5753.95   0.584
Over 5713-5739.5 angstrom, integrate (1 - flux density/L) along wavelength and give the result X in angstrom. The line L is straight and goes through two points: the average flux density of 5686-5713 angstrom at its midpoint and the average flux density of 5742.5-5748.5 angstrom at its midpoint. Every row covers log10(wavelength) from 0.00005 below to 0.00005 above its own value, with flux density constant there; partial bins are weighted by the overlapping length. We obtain -2.2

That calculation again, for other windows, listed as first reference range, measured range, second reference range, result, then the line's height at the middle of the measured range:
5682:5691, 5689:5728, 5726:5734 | 3.0 angstrom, 0.921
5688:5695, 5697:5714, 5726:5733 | 2.7 angstrom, 0.922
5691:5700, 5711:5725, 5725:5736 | 1.7 angstrom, 0.943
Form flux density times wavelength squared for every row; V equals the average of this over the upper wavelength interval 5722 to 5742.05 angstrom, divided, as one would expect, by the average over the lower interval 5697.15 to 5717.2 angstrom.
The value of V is 1.3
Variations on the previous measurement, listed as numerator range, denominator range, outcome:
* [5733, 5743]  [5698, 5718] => 1.26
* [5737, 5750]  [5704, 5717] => 1.31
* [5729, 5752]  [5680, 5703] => 1.08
